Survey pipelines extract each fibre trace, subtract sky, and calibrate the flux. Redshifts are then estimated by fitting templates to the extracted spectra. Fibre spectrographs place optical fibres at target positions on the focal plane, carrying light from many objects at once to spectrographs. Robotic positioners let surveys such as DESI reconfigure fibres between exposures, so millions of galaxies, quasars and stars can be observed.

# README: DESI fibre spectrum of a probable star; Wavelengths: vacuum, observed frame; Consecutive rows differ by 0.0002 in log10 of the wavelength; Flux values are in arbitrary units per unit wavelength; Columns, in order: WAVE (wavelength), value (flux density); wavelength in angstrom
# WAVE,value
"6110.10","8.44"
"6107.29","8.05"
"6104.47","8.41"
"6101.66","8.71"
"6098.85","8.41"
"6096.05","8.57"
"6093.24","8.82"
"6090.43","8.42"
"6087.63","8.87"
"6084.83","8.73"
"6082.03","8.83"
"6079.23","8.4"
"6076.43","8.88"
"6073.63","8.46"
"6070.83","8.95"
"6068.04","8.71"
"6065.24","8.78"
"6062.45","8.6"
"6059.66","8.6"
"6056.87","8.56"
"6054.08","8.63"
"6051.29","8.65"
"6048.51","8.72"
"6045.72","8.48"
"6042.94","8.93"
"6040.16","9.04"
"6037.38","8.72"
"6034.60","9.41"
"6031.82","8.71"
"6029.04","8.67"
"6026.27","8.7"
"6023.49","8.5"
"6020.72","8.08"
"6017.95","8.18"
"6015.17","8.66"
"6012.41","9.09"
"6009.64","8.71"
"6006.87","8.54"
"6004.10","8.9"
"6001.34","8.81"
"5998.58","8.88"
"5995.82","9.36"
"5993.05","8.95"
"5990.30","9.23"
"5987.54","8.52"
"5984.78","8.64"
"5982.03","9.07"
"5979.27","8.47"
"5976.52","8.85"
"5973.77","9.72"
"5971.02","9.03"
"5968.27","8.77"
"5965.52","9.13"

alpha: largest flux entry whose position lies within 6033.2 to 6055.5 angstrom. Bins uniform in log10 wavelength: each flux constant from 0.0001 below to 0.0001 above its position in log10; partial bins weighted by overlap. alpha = 9.41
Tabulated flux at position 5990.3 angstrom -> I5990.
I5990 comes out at 9.23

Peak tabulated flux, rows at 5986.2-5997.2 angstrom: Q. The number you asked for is 9.36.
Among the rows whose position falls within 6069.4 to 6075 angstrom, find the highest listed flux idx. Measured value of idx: 8.95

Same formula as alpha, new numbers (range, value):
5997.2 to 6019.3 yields 9.09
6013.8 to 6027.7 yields 8.7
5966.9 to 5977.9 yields 9.72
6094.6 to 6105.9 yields 8.71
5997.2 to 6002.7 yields 8.88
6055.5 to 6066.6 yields 8.78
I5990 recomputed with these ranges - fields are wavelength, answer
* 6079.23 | 8.4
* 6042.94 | 8.93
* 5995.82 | 9.36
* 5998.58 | 8.88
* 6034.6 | 9.41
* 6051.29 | 8.65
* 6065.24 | 8.78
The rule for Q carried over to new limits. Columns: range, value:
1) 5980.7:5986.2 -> 9.07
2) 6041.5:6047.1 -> 8.93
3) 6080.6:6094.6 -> 8.87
